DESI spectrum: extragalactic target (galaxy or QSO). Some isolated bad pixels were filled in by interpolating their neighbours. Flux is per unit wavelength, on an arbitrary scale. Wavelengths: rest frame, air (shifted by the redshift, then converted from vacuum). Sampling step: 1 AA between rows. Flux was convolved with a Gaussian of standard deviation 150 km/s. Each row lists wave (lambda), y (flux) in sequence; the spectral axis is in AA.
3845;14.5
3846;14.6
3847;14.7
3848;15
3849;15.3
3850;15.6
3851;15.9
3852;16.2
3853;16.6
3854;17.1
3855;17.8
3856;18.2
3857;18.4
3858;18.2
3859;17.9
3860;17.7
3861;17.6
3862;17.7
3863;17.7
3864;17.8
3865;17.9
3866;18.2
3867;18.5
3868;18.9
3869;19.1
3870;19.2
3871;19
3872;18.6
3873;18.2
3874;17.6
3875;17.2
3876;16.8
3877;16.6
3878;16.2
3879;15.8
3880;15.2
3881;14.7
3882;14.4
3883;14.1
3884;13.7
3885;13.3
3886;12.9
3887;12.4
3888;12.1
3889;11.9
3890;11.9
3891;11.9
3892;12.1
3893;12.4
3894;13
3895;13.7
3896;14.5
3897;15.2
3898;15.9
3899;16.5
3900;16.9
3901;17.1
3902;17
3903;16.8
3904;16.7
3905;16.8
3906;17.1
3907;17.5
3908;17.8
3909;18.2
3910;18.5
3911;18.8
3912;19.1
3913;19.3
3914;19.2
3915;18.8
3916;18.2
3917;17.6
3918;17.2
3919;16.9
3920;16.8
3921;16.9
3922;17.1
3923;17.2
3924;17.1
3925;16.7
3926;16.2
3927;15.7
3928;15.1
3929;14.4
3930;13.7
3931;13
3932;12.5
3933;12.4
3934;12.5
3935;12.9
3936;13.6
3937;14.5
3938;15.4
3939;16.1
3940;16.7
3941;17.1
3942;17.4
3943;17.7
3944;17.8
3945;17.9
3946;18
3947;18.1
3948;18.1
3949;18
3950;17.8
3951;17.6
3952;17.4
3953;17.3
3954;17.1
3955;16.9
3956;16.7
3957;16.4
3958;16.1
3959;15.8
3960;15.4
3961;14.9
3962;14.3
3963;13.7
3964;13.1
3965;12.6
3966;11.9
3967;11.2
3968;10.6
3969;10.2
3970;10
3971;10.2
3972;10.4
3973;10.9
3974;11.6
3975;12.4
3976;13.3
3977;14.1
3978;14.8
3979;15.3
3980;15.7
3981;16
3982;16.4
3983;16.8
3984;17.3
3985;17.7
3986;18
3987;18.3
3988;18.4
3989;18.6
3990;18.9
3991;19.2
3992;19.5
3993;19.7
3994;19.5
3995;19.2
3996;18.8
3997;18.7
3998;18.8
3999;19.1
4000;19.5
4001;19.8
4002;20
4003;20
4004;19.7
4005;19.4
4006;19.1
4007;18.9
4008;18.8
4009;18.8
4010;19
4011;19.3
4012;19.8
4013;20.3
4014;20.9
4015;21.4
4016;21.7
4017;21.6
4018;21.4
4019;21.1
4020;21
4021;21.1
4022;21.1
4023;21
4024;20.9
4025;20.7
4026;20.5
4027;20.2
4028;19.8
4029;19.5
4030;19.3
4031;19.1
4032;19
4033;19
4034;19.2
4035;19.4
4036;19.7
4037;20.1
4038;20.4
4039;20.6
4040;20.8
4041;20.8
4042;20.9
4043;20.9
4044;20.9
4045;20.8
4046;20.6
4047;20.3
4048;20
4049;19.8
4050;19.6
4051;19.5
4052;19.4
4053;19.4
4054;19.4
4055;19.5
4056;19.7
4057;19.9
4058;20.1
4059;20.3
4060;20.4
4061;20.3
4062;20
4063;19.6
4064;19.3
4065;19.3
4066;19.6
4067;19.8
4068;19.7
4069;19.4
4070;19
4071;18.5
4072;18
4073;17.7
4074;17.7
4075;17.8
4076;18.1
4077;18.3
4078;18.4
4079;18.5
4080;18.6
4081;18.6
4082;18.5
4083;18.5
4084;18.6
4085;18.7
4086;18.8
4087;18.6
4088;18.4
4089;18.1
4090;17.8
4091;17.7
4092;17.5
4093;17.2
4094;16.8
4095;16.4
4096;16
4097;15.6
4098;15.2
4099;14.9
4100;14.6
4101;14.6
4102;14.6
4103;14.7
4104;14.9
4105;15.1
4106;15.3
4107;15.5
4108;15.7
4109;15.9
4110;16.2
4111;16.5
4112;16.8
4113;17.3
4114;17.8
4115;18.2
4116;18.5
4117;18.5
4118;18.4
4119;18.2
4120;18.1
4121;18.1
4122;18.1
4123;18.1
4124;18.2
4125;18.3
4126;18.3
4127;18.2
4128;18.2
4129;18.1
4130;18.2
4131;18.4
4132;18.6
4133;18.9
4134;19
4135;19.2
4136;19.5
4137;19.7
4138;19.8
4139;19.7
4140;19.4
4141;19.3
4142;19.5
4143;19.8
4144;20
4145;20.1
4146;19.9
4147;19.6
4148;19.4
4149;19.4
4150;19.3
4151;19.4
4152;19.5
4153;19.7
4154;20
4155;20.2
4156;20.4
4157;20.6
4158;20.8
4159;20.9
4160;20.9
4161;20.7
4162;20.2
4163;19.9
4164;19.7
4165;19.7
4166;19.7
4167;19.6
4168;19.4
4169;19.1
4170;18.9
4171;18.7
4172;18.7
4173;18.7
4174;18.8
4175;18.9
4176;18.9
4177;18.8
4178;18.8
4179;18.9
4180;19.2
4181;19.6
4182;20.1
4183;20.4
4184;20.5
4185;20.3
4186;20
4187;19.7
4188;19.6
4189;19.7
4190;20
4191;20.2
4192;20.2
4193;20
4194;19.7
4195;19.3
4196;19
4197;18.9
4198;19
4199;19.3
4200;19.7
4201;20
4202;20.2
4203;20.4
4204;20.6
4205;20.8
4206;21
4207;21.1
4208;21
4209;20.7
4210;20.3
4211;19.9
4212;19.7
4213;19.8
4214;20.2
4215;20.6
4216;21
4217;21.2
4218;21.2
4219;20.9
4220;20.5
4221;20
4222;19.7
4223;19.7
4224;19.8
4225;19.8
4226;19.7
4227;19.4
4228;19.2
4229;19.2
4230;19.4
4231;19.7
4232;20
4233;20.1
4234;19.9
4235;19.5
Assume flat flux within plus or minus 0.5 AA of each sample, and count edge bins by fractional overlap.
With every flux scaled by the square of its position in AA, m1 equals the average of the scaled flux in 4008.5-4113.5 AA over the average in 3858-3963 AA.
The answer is 1.25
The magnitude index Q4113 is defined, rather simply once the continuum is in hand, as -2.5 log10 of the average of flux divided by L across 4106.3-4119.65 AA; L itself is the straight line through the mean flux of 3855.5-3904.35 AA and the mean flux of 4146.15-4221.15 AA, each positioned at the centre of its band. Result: 0.109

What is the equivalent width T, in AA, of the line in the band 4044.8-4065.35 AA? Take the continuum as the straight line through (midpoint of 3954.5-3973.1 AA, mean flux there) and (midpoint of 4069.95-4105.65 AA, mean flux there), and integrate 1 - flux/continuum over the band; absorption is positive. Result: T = -4.68 AA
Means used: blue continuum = 13.3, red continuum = 17.2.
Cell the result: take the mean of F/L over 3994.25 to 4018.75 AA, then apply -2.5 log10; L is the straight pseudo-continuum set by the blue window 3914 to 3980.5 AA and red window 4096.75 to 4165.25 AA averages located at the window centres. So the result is -0.215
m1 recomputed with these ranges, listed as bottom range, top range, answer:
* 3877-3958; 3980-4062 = 1.30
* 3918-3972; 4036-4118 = 1.28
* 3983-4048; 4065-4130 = 0.92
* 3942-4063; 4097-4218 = 1.13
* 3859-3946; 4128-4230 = 1.40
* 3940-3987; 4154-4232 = 1.46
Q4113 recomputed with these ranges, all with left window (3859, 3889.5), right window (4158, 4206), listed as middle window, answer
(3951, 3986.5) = 0.21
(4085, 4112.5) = 0.15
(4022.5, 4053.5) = -0.11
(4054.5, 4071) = -0.07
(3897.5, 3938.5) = 0.03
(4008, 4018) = -0.14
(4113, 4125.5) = 0.05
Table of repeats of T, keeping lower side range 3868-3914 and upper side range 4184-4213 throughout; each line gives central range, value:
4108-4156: 1.1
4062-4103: 1.4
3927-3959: 1.2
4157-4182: 0.1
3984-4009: -2.4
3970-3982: 2.7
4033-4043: -1.3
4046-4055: -0.8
